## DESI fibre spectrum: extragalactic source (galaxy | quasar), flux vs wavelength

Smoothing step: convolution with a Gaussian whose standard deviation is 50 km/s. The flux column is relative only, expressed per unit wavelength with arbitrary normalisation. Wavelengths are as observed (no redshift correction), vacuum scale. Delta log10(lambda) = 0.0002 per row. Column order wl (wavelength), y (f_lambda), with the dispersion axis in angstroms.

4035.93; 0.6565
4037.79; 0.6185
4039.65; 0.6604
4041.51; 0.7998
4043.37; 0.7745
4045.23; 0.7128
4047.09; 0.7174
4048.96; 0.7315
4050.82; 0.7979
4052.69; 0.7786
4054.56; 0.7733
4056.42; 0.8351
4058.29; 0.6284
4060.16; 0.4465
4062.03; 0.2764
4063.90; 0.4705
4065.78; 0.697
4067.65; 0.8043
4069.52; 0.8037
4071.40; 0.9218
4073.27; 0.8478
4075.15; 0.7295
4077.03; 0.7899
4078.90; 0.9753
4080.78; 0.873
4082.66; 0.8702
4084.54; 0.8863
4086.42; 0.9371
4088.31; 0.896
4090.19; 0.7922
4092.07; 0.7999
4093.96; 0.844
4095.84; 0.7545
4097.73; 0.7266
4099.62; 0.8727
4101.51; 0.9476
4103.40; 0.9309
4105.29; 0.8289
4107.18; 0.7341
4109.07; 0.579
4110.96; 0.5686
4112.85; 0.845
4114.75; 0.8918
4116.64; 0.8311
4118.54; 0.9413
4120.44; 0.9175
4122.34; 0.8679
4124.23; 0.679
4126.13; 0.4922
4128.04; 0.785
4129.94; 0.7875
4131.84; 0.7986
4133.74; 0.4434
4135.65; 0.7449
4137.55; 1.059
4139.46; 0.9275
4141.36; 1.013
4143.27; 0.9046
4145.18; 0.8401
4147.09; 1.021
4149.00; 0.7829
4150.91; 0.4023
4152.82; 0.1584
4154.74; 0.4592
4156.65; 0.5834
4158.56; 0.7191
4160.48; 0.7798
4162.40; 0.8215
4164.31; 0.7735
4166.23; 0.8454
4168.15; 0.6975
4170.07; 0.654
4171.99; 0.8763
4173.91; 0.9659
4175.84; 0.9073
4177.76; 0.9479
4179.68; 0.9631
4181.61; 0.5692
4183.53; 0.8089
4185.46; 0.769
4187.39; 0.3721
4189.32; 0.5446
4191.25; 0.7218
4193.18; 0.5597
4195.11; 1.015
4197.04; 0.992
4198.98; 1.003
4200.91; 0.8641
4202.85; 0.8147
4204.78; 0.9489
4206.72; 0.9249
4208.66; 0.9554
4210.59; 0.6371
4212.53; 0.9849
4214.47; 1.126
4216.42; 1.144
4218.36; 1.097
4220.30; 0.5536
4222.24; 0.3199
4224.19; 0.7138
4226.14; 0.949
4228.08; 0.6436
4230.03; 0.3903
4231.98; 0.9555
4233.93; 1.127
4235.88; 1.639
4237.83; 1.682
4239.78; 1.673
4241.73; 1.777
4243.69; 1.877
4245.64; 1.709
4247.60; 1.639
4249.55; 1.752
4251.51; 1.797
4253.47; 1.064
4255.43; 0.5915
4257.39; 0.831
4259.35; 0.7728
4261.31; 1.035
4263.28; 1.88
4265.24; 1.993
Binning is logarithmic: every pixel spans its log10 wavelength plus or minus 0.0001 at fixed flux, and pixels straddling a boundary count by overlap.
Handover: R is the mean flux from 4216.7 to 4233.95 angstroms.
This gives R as 0.745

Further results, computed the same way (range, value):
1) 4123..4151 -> 0.792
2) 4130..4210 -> 0.779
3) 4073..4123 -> 0.832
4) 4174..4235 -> 0.82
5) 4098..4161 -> 0.761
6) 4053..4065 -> 0.584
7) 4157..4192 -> 0.76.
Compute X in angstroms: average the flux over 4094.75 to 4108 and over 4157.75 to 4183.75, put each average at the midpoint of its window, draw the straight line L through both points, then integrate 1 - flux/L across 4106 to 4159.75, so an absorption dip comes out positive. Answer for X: 5.1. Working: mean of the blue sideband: 0.829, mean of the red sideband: 0.81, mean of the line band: 0.742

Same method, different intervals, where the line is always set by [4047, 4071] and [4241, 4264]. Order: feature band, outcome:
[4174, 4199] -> 7.9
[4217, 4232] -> 6.8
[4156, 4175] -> 5.2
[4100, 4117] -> 1.2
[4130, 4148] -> 2.1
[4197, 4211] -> 3.6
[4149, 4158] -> 5.0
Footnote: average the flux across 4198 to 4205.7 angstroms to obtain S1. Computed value 0.907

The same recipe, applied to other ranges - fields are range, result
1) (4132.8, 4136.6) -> 0.594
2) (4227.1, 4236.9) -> 0.955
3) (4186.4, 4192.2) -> 0.546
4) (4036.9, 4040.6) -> 0.641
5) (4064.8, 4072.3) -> 0.804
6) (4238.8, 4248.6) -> 1.74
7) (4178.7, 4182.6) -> 0.769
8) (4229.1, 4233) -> 0.681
